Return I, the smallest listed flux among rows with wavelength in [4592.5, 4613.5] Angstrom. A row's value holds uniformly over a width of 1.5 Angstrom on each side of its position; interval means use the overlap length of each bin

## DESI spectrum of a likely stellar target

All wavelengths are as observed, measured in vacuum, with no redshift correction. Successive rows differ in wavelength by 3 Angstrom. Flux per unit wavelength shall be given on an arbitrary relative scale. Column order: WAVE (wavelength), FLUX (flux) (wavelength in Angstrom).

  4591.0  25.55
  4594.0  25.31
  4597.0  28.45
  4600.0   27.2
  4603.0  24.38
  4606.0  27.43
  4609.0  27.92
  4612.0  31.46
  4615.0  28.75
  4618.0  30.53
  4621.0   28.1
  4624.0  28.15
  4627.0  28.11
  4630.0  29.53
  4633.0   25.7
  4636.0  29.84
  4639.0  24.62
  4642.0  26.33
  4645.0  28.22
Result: 24.38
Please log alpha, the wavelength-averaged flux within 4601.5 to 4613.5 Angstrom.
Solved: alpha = 27.8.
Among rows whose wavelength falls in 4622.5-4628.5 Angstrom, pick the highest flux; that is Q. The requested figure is 28.15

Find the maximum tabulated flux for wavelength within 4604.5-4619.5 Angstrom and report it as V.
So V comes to 31.46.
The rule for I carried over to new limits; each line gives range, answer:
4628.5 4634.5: 25.7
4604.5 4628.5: 27.43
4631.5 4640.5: 24.62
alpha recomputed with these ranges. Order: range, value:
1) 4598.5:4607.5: 26.3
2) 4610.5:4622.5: 29.7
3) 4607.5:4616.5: 29.4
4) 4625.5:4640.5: 27.6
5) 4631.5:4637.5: 27.8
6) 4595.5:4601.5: 27.8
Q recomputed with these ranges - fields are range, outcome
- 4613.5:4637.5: 30.53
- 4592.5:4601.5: 28.45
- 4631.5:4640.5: 29.84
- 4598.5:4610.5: 27.92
